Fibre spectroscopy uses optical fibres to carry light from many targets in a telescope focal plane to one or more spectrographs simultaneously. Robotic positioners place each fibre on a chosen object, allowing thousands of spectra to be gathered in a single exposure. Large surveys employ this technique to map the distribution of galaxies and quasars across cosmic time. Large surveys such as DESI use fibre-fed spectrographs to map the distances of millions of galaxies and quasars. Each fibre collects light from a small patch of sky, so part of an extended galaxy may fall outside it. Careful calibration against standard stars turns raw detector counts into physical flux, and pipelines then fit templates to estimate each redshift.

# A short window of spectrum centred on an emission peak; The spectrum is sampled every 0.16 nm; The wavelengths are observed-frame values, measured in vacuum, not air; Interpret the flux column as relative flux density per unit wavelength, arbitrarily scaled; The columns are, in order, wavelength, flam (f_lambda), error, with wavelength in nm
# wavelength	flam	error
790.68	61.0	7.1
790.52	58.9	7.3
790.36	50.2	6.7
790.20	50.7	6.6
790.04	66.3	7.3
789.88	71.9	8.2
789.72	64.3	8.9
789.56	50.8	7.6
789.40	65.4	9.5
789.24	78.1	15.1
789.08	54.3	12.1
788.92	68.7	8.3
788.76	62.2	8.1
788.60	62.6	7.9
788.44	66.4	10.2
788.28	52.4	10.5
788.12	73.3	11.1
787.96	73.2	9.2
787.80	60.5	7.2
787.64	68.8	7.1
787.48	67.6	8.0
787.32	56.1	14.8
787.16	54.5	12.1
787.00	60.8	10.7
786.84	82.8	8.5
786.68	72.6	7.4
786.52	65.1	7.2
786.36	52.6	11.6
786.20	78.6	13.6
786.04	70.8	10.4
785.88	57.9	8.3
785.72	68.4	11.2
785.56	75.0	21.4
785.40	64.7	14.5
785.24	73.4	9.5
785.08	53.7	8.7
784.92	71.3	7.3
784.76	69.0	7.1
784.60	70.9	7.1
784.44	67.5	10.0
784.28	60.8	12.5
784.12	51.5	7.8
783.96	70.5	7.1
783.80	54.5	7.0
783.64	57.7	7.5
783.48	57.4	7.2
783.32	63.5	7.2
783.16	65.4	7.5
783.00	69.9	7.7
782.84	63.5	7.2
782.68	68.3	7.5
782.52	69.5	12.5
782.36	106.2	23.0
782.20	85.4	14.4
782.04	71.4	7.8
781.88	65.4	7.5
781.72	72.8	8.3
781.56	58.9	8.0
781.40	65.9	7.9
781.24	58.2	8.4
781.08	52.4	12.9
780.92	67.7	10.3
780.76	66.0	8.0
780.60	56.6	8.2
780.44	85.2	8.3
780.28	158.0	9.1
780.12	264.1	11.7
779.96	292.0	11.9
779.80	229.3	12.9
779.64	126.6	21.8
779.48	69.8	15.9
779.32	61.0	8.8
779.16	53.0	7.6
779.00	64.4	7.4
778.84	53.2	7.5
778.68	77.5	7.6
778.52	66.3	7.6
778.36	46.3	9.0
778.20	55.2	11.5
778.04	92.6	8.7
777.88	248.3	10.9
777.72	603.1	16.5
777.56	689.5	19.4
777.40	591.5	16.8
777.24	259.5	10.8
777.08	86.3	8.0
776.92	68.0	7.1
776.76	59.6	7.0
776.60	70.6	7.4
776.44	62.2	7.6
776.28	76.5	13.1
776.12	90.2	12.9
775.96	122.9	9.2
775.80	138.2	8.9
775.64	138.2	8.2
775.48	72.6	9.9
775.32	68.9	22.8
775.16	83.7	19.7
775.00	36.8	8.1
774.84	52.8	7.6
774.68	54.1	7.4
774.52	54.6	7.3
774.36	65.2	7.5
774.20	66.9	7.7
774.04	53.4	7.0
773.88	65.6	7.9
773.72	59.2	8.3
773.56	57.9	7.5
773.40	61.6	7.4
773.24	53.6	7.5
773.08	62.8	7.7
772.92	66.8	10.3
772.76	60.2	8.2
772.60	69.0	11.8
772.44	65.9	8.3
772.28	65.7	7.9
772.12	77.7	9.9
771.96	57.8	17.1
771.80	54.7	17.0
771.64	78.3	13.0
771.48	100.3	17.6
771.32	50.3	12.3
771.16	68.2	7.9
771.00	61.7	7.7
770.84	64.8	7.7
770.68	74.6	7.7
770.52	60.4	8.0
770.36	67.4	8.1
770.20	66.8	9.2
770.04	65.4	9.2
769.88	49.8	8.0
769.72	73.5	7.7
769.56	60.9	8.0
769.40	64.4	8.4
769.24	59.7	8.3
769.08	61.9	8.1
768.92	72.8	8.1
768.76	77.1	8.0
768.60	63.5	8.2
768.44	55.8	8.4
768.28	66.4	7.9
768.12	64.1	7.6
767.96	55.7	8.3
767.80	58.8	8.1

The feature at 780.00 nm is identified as [N II] 6583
